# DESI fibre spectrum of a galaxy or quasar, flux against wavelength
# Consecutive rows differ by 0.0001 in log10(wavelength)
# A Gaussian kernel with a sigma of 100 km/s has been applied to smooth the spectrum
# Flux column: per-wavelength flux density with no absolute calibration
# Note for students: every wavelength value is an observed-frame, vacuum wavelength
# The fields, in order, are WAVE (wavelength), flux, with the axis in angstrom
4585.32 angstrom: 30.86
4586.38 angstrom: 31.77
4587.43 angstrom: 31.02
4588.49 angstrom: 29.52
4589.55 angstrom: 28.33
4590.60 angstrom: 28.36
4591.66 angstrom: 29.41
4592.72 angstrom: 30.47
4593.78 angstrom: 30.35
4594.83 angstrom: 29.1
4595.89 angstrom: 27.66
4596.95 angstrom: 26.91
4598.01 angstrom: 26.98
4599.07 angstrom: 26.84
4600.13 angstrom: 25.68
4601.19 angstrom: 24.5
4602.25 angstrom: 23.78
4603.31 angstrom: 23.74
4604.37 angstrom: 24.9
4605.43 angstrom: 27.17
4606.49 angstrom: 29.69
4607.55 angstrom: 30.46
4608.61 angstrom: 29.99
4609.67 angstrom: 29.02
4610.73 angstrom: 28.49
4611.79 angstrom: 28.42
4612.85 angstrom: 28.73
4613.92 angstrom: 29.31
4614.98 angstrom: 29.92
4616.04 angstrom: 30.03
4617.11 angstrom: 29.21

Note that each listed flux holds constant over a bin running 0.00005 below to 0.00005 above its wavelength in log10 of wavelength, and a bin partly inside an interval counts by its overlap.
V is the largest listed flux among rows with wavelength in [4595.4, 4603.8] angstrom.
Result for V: 27.66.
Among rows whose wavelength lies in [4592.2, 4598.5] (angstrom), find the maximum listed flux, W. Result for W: 30.47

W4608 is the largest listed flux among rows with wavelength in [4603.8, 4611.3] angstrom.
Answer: 30.46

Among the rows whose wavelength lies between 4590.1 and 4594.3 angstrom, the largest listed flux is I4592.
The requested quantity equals 30.47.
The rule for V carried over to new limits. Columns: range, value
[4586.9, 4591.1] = 31.02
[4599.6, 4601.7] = 25.68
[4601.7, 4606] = 27.17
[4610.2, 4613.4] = 28.73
